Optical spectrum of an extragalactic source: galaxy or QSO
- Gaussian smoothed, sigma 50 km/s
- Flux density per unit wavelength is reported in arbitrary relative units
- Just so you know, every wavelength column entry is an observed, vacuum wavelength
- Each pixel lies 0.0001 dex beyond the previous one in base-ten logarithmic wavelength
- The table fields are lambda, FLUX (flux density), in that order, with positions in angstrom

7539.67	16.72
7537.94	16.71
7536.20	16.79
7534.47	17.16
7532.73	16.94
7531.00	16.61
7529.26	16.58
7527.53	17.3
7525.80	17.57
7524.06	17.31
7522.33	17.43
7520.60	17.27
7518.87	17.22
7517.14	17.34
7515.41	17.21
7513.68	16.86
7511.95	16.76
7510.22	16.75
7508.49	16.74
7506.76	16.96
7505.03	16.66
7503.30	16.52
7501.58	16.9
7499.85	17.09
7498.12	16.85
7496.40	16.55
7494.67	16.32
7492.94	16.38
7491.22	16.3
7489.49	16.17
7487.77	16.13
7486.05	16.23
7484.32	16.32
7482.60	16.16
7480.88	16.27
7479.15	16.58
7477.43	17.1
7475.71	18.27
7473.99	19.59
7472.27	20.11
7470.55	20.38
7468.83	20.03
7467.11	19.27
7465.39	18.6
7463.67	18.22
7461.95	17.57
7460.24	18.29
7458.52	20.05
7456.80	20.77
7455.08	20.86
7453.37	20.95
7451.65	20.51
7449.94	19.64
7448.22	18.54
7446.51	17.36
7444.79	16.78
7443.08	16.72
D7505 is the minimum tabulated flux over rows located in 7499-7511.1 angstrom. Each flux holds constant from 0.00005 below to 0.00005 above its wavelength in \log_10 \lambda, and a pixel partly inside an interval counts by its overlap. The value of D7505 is 16.52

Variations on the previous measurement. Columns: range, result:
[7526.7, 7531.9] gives 16.58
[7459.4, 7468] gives 17.57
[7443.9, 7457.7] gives 16.78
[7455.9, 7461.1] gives 18.29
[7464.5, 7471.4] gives 18.6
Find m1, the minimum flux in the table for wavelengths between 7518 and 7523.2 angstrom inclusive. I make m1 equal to 17.22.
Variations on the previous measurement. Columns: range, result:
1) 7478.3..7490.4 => 16.13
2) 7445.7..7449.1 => 17.36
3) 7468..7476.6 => 18.27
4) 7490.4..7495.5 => 16.3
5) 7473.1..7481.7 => 16.27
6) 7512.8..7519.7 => 16.86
